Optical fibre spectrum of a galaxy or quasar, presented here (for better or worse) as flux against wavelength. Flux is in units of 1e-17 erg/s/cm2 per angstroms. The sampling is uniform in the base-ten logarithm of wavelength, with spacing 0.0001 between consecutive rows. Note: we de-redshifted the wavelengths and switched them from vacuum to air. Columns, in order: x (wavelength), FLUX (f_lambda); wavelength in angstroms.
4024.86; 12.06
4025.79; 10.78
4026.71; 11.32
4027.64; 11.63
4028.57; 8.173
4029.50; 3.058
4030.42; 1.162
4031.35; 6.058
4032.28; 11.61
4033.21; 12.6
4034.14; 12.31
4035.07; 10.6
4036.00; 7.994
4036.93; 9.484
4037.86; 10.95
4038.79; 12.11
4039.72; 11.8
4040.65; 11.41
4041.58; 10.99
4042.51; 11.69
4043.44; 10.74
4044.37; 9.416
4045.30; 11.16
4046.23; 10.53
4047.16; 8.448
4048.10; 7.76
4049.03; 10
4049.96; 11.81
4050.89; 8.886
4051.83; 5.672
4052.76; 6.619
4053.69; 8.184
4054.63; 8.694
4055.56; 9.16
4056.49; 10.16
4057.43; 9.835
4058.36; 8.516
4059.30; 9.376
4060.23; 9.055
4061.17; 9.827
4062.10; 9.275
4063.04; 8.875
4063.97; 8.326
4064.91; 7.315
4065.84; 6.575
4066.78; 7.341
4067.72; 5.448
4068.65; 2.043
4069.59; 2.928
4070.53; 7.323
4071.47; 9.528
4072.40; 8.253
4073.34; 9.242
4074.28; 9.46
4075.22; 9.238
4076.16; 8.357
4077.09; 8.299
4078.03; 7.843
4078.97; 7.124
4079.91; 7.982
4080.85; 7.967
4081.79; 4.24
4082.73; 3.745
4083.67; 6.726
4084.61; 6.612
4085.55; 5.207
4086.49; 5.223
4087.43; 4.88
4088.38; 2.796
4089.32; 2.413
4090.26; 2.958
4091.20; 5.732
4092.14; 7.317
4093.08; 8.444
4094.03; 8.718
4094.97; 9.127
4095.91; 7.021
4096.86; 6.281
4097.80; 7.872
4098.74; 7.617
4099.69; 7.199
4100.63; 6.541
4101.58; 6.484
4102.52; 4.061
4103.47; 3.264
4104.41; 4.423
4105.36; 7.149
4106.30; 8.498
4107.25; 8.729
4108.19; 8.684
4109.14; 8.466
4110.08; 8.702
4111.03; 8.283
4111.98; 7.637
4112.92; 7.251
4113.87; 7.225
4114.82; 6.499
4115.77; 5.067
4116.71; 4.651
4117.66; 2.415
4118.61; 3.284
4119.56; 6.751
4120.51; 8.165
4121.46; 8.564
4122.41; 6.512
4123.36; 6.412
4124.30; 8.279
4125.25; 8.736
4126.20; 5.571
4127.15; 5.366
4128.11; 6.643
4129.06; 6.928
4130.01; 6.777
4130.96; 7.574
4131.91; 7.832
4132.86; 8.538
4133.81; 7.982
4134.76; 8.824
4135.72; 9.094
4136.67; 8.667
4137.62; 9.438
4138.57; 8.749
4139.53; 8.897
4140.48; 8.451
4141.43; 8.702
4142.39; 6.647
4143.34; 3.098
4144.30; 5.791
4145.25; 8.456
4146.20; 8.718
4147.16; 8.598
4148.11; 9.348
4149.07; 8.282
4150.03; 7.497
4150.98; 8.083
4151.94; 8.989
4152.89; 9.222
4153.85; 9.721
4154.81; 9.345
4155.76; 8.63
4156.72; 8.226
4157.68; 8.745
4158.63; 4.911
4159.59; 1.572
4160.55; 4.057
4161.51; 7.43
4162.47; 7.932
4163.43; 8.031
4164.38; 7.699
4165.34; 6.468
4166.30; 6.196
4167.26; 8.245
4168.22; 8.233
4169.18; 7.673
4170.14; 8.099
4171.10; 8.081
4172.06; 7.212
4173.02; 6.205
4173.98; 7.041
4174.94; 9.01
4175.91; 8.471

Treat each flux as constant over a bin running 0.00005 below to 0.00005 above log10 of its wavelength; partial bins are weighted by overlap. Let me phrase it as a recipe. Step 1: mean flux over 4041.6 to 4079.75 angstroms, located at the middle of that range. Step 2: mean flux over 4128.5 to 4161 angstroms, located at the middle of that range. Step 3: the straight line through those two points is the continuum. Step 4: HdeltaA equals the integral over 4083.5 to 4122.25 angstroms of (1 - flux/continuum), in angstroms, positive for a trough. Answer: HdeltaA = 8.2 angstroms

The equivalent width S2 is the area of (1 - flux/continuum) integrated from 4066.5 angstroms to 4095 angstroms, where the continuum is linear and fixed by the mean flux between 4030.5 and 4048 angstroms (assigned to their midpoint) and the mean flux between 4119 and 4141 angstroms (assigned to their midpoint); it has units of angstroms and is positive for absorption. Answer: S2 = 8.3 angstroms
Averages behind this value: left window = 10.3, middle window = 6.49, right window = 7.76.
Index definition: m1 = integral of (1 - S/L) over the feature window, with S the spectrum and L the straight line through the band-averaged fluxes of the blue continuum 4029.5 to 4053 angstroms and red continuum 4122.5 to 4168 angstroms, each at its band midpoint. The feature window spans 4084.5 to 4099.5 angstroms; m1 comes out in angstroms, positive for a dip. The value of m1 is 4.3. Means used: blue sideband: 9.57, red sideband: 7.6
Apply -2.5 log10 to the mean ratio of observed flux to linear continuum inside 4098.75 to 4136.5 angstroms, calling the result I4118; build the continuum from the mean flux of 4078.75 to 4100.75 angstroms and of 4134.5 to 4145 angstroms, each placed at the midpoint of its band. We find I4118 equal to 0.03 mag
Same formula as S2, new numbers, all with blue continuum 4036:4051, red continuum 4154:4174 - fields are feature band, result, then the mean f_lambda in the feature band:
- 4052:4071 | 4.3 angstroms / 7.71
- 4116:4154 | 2.1 angstroms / 7.47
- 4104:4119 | 3.3 angstroms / 6.71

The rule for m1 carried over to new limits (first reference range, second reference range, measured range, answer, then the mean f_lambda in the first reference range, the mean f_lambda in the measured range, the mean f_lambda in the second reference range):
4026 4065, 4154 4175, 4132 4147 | -0.6 angstroms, 9.38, 8.01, 7.23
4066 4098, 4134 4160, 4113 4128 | 2.3 angstroms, 6.57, 6.27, 7.97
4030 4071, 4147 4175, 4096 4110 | 2.4 angstroms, 8.87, 6.87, 7.59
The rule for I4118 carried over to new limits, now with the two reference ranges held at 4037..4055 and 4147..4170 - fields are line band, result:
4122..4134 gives 0.15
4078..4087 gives 0.42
